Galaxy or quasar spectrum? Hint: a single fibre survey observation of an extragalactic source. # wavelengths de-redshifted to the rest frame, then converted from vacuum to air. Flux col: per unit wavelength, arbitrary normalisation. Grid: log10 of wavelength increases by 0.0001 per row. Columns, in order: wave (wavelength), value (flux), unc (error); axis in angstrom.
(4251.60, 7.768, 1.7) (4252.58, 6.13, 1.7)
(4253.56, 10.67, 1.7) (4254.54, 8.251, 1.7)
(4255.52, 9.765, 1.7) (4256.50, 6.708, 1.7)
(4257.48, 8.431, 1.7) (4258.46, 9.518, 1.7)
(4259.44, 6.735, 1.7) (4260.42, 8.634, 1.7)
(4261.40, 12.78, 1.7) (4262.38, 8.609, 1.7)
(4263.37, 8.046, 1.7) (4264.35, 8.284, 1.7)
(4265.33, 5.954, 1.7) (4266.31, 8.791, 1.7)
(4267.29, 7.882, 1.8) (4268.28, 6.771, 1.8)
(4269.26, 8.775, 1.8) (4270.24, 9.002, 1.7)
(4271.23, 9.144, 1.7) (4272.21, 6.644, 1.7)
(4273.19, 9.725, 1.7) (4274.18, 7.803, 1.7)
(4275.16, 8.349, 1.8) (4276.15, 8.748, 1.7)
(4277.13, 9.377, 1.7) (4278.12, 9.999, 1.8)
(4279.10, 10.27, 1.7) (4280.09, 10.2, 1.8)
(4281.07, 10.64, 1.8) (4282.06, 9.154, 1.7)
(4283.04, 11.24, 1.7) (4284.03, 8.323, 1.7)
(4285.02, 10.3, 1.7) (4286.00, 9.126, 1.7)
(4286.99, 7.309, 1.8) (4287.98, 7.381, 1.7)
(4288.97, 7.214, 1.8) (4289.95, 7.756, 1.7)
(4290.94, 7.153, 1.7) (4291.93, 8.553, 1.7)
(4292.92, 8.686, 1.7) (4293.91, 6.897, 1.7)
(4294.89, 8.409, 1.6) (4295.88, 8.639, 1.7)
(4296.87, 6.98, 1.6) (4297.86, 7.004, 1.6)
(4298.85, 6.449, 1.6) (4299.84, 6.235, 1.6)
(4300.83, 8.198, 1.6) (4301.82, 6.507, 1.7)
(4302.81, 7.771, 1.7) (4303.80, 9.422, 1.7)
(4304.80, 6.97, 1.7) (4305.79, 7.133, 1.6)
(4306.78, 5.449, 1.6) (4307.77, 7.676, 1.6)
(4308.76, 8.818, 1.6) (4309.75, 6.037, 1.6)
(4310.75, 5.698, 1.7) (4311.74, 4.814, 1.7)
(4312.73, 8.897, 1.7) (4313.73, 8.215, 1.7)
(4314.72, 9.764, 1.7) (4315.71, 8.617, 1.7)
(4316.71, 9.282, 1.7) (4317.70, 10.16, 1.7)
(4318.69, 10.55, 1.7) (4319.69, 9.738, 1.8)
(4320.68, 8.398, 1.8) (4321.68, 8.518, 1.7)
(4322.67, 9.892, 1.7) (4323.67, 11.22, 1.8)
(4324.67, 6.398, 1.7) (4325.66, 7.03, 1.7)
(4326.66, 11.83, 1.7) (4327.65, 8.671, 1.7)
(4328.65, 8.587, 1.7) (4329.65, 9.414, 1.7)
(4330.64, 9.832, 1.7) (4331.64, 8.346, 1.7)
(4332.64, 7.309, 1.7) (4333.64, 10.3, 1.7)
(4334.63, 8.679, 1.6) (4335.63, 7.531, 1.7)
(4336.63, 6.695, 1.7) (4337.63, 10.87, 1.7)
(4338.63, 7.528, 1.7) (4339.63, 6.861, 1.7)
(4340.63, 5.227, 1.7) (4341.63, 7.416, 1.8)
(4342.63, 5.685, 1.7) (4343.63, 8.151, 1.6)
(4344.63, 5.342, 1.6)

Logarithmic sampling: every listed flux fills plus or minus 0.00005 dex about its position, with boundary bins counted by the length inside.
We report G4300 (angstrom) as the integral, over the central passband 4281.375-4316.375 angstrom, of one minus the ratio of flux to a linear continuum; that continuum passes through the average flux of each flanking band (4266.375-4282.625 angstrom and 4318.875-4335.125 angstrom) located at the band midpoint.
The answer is 4.5 angstrom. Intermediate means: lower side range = 8.92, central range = 7.81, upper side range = 9.04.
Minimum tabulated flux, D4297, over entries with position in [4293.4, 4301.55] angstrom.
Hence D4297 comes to 6.235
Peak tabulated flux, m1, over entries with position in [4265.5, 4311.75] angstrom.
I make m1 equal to 11.24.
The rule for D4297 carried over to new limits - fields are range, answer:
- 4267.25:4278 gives 6.644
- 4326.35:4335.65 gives 7.309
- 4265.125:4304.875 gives 5.954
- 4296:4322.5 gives 4.814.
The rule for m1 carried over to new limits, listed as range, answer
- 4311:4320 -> 10.55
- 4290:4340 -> 11.83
